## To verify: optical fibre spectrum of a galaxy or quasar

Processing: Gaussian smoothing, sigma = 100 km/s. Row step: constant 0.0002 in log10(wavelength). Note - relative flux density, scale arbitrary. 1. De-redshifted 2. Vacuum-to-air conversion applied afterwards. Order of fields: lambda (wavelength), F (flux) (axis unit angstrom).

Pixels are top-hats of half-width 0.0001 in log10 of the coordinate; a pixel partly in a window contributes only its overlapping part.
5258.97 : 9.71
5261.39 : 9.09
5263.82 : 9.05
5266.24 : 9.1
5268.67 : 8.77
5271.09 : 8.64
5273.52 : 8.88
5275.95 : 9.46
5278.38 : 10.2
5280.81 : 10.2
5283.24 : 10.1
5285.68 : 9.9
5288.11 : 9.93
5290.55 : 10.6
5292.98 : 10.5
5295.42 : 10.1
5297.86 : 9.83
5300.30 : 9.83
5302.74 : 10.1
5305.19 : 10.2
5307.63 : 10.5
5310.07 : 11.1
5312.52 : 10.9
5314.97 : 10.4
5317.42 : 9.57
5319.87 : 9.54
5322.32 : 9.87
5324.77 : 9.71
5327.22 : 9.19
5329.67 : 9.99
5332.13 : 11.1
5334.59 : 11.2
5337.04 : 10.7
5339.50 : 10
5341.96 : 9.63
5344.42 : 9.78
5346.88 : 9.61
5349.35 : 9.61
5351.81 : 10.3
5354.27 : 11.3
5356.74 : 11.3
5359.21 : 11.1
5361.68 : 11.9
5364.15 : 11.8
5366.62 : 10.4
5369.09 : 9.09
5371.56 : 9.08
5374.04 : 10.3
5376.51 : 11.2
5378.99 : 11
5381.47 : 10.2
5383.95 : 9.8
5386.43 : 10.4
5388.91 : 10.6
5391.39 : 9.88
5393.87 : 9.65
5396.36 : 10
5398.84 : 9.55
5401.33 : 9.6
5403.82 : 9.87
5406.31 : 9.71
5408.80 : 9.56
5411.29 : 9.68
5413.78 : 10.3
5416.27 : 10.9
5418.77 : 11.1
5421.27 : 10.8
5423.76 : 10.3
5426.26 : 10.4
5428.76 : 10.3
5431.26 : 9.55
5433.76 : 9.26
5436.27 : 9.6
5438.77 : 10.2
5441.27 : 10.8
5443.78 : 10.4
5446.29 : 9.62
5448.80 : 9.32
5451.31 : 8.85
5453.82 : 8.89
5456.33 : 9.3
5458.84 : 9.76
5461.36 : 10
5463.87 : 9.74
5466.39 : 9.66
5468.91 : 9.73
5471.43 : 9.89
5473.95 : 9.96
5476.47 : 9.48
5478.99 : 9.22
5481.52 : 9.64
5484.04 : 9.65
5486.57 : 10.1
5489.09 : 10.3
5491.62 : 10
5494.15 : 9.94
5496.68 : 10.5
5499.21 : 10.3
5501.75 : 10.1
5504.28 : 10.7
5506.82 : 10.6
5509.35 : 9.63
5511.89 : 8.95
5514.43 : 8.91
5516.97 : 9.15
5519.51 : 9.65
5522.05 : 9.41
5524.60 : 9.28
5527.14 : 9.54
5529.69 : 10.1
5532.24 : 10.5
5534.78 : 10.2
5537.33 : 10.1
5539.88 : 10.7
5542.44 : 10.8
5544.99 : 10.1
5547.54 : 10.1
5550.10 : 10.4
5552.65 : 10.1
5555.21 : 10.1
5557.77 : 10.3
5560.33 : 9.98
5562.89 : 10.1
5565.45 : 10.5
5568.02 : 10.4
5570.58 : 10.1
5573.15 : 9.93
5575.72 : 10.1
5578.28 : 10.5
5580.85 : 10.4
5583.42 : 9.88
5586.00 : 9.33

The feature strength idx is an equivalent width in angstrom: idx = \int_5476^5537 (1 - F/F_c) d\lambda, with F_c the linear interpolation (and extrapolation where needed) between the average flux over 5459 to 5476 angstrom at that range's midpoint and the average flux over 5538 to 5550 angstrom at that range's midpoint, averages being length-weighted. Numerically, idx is 1.64 angstrom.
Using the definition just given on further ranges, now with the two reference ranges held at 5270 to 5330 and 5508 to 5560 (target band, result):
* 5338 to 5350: 0.2 angstrom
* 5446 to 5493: 1.3 angstrom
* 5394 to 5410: 0.4 angstrom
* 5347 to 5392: -2.5 angstrom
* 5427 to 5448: -0.1 angstrom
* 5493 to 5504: -0.4 angstrom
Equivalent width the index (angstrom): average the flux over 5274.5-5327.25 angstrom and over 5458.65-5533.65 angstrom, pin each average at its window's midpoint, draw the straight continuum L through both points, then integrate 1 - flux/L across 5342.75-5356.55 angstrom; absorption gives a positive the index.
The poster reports -0.2 angstrom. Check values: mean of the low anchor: 10.1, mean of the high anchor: 9.81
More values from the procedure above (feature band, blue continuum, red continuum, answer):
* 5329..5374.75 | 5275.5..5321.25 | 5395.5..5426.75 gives -1.3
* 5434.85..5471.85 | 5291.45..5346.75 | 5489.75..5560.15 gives 1.3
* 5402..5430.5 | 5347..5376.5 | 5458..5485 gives -0.3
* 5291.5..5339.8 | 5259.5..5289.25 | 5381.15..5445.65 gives -2.9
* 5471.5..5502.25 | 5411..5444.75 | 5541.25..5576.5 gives 1.0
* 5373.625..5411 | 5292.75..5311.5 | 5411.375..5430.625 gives 1.3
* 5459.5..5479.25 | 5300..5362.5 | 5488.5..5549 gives 0.7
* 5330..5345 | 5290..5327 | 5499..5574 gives -0.4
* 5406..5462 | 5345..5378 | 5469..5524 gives 1.1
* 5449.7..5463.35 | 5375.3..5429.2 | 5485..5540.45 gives 0.9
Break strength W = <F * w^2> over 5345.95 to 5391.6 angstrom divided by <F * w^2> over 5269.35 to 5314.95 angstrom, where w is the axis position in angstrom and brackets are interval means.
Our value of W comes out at 1.1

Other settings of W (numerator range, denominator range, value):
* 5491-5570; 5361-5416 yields 1.04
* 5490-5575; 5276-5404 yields 1.05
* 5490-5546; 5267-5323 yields 1.09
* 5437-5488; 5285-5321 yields 1.01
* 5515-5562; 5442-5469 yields 1.08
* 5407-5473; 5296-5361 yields 1.01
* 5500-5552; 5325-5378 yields 1.02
